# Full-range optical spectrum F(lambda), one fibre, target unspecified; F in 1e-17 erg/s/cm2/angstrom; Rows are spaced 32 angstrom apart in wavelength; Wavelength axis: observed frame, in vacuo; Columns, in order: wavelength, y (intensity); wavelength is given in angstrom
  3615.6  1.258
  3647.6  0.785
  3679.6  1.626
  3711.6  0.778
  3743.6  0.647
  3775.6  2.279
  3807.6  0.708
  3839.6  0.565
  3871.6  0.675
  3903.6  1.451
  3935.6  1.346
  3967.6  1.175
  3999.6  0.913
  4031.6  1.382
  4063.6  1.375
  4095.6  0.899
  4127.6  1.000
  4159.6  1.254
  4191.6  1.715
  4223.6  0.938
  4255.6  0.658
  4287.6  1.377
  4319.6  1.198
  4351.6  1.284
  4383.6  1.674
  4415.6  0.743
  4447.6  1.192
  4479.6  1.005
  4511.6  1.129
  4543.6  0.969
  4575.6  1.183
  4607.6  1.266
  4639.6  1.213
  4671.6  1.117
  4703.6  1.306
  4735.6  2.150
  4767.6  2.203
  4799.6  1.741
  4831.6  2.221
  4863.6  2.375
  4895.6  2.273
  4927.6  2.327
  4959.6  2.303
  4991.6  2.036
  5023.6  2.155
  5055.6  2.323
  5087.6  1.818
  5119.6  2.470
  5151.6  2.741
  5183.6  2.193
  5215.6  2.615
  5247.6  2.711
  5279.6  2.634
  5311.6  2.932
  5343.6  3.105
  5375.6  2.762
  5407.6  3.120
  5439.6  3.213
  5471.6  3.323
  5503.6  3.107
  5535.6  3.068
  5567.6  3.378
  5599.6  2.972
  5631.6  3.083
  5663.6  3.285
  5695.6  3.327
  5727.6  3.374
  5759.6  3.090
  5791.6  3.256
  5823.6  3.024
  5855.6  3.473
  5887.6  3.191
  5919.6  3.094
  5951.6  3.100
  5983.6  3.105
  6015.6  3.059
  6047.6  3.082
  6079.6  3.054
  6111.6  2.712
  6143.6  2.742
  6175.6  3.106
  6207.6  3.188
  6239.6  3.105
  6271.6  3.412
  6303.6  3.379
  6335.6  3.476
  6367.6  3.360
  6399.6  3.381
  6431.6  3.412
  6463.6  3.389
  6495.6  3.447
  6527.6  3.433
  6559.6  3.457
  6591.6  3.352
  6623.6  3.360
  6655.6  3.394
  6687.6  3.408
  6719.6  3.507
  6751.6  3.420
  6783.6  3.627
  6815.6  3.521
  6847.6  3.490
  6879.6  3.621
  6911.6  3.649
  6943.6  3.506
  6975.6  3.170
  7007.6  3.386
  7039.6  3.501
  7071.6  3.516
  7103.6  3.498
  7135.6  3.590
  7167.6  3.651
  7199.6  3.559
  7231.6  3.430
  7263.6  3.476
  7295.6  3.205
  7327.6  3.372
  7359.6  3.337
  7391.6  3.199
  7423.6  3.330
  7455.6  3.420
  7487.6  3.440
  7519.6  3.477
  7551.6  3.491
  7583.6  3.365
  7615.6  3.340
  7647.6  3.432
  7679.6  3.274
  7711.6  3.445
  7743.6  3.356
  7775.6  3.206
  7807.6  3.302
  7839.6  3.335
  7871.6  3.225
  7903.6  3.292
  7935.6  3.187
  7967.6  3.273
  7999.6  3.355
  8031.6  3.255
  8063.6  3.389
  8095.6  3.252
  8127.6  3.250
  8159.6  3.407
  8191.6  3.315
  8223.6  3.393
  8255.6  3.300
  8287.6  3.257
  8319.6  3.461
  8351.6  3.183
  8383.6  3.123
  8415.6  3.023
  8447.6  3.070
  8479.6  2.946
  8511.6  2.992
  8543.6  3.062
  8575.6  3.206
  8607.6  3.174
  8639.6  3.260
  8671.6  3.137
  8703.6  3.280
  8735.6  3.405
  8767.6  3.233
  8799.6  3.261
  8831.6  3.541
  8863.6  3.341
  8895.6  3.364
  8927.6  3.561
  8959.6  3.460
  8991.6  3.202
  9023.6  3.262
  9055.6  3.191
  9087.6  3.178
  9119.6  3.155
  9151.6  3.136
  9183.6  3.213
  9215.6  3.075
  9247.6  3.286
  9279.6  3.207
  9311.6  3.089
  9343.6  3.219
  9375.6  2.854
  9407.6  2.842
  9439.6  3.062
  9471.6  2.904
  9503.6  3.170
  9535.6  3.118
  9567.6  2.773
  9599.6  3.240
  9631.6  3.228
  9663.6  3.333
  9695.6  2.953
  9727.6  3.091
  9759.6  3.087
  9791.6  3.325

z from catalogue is 0.18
